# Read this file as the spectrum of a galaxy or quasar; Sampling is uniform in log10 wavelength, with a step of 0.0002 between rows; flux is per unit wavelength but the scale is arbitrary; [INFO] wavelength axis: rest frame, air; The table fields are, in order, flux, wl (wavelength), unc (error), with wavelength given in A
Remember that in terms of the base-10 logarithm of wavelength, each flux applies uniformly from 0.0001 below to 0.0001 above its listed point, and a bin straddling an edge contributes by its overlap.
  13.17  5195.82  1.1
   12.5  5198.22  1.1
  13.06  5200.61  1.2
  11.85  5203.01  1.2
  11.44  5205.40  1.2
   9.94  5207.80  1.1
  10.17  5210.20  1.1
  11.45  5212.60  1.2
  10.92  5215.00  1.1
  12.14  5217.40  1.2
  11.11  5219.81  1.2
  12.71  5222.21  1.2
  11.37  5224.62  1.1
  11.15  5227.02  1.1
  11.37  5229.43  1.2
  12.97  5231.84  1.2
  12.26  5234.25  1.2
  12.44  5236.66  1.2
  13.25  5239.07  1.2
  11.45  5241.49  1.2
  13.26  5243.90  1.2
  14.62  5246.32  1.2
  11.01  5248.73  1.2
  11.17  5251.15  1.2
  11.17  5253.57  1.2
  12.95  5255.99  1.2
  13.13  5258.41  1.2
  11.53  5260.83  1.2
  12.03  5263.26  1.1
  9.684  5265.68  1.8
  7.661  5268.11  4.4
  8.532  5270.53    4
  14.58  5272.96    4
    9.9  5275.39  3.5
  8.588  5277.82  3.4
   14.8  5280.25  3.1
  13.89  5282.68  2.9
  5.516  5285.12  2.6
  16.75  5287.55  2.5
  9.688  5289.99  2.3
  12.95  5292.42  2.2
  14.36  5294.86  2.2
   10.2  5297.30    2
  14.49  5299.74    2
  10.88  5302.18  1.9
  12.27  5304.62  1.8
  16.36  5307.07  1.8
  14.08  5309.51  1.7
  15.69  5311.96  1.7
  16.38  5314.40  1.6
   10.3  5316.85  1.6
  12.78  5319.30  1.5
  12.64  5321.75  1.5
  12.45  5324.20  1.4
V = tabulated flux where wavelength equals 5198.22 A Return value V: 12.5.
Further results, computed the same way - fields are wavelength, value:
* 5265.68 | 9.684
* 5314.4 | 16.38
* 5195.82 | 13.17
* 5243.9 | 13.26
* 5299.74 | 14.49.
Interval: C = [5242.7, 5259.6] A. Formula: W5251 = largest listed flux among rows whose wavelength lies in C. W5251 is 14.62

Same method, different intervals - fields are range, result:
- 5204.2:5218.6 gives 12.14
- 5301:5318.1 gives 16.38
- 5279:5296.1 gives 16.75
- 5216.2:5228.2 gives 12.71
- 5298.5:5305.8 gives 14.49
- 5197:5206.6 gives 13.06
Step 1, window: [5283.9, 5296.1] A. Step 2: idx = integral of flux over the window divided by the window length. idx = 11.9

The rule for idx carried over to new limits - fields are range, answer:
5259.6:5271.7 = 9.9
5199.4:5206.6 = 12.1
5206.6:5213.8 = 10.5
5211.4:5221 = 11.4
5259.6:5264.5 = 11.8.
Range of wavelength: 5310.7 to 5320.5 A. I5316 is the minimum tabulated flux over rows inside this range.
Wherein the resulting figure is 10.3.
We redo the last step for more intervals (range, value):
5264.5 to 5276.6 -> 7.661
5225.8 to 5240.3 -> 11.15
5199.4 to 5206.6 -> 11.44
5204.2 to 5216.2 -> 9.94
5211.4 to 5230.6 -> 10.92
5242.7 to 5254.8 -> 11.01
